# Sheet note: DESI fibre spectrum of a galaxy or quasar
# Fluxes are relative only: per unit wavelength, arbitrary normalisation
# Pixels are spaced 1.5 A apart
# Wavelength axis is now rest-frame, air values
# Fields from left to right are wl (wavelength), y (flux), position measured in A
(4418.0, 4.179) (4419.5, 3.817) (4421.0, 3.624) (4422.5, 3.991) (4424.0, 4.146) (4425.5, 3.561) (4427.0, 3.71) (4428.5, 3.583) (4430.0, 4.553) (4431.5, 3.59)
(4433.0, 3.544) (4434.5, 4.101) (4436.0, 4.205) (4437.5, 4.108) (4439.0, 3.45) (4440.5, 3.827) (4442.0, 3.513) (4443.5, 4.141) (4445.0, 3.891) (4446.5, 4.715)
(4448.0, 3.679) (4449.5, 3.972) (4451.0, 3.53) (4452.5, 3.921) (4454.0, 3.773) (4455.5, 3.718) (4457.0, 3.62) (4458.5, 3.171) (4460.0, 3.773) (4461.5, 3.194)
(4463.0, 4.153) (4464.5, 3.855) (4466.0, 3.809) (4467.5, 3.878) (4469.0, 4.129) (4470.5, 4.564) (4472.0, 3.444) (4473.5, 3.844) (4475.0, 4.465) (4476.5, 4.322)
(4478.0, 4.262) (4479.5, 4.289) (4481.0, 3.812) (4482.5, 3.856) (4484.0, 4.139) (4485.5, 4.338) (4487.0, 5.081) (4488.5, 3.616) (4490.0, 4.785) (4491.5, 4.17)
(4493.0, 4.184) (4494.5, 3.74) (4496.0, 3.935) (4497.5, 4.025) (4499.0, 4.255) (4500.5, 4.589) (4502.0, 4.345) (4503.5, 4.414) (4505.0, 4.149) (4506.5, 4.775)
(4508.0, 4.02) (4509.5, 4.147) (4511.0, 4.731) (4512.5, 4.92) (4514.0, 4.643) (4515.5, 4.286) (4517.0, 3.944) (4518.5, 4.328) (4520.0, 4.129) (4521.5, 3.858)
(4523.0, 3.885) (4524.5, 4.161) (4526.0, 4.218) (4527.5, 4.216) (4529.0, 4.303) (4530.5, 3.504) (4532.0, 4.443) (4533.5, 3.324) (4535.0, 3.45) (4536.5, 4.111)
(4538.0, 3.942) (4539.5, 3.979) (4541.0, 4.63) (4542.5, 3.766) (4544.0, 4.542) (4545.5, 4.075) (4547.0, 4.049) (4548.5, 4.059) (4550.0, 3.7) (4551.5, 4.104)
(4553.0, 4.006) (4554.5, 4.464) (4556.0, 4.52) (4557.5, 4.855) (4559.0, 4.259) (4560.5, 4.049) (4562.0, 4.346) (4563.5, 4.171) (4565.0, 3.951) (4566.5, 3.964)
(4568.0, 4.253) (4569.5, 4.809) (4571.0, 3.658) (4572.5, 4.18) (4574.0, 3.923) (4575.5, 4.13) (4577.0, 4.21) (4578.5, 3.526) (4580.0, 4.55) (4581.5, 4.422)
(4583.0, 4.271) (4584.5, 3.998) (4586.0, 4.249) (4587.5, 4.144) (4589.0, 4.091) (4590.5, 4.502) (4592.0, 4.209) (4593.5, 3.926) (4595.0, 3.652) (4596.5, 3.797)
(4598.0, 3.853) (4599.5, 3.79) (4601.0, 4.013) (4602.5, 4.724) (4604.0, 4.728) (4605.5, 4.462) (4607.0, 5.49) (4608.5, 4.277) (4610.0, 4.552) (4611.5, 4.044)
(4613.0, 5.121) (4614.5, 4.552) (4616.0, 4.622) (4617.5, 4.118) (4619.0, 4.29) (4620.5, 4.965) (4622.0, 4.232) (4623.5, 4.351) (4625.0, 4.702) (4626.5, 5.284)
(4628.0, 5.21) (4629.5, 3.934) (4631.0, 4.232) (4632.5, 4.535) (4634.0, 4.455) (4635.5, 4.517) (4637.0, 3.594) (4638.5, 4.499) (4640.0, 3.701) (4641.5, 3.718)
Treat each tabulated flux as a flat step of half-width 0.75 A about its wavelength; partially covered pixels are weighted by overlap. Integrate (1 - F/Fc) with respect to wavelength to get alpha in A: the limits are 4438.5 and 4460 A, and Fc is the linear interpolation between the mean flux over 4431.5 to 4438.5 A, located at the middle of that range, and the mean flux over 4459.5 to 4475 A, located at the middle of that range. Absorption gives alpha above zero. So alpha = 0.71 A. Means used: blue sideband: 3.93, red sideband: 3.89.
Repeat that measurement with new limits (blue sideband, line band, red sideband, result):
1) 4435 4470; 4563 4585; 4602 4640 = 0.99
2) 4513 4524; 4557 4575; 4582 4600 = -0.44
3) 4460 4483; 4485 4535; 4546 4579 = -1.97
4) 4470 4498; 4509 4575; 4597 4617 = 2.18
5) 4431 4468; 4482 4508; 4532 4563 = -2.00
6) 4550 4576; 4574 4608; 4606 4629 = 1.69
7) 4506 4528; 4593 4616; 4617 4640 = 0.31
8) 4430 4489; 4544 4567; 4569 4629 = 0.15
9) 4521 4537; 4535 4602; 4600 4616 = 2.15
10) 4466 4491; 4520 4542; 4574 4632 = 1.23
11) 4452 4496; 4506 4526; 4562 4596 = -1.17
